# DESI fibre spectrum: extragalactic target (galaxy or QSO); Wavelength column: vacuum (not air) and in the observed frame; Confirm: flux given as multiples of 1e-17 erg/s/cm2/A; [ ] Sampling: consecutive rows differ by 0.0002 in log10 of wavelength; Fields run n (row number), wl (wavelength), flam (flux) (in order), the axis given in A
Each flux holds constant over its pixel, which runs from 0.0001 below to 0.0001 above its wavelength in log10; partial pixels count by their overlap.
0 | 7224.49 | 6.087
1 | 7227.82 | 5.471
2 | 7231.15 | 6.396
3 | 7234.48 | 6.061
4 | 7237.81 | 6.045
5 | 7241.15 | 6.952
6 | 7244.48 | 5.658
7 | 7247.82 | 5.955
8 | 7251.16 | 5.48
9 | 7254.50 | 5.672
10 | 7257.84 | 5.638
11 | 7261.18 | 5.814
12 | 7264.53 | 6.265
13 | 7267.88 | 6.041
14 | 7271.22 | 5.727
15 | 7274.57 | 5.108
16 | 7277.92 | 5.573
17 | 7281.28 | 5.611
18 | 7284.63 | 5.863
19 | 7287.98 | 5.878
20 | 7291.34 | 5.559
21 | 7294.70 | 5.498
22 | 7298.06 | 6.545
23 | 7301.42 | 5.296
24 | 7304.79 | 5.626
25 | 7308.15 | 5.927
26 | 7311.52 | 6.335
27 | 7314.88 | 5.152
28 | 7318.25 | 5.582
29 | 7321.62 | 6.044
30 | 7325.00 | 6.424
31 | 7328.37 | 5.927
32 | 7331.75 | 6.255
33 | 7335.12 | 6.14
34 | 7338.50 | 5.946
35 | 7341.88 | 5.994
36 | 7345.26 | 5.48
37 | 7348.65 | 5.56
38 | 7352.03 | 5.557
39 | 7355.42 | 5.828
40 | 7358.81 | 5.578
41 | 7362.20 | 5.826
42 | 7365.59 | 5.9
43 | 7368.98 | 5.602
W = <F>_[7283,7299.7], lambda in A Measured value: 5.87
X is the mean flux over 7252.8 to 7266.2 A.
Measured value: 5.85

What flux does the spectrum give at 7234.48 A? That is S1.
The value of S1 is 6.061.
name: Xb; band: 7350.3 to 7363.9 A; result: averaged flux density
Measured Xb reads 5.7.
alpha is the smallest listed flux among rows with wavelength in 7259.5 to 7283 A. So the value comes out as 5.108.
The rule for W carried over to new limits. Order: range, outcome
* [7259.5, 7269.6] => 6.04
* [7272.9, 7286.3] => 5.54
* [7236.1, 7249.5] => 6.15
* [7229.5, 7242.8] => 6.36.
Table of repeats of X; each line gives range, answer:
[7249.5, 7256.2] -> 5.58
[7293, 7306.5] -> 5.74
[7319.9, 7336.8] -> 6.16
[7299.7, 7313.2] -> 5.8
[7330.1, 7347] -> 5.96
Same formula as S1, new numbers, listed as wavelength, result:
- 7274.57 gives 5.108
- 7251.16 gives 5.48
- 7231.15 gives 6.396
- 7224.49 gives 6.087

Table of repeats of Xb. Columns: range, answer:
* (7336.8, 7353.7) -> 5.71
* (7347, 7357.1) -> 5.65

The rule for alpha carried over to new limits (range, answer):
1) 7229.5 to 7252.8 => 5.48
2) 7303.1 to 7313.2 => 5.626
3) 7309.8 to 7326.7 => 5.152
